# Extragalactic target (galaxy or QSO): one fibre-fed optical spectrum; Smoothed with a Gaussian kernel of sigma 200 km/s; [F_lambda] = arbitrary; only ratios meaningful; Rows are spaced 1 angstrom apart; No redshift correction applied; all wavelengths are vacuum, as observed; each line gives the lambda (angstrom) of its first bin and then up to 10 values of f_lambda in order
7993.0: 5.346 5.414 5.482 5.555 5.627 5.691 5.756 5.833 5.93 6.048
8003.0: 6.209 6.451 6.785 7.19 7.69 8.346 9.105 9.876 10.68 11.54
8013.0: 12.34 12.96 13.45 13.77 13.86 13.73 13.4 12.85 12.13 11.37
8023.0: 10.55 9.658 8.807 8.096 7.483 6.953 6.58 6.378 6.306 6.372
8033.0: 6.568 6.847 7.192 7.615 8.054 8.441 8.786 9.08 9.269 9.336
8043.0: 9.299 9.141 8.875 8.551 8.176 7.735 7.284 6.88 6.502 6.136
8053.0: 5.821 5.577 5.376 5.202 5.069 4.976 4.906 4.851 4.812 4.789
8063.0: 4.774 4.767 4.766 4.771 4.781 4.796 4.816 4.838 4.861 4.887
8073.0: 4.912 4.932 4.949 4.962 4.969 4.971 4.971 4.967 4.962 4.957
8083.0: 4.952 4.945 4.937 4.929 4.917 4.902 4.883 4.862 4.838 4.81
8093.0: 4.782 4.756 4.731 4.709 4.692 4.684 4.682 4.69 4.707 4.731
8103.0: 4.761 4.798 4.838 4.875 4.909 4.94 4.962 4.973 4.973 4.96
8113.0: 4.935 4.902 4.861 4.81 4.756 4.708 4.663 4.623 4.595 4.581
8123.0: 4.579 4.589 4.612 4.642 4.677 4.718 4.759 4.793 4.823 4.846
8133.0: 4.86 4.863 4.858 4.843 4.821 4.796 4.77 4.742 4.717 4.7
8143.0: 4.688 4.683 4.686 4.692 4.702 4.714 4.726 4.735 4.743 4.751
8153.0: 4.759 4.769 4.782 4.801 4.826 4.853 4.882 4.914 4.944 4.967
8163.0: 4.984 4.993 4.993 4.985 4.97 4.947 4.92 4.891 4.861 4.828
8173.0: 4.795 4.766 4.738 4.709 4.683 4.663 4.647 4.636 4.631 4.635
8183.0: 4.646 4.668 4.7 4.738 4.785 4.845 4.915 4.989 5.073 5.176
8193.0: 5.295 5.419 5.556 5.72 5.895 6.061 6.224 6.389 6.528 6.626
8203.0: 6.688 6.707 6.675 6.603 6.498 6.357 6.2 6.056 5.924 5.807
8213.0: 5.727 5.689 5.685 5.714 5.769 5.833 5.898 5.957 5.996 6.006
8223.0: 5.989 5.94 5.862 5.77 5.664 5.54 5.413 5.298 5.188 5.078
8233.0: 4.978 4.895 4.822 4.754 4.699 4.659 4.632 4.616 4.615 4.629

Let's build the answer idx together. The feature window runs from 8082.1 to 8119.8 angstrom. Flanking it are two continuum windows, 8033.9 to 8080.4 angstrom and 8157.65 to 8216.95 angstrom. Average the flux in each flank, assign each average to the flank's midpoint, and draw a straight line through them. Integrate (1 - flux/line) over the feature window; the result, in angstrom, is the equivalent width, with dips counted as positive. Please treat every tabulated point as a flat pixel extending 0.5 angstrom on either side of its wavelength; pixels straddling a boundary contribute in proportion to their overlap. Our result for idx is 7.0 angstrom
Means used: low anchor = 6.22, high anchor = 5.35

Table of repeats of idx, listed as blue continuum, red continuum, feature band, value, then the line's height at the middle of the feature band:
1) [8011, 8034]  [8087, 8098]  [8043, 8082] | 8.1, 7.1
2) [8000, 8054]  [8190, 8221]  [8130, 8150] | 6.4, 7.01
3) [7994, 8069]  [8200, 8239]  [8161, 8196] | 7.4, 6.2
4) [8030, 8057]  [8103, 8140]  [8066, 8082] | 3.7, 6.39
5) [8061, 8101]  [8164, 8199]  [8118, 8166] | 1.6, 4.93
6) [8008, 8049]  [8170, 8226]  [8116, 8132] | 5.7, 7.26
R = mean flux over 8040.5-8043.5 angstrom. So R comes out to 9.3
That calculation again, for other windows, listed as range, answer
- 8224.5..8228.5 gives 5.71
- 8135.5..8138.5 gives 4.82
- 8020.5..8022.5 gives 11.8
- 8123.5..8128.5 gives 4.65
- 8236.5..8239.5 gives 4.66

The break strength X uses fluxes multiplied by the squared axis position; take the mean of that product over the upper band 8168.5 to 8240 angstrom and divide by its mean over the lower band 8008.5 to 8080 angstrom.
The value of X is 0.74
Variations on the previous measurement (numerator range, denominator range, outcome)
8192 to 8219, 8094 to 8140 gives 1.29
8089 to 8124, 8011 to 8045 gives 0.51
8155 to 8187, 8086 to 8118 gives 1.01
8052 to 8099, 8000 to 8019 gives 0.51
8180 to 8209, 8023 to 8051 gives 0.73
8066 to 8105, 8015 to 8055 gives 0.56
